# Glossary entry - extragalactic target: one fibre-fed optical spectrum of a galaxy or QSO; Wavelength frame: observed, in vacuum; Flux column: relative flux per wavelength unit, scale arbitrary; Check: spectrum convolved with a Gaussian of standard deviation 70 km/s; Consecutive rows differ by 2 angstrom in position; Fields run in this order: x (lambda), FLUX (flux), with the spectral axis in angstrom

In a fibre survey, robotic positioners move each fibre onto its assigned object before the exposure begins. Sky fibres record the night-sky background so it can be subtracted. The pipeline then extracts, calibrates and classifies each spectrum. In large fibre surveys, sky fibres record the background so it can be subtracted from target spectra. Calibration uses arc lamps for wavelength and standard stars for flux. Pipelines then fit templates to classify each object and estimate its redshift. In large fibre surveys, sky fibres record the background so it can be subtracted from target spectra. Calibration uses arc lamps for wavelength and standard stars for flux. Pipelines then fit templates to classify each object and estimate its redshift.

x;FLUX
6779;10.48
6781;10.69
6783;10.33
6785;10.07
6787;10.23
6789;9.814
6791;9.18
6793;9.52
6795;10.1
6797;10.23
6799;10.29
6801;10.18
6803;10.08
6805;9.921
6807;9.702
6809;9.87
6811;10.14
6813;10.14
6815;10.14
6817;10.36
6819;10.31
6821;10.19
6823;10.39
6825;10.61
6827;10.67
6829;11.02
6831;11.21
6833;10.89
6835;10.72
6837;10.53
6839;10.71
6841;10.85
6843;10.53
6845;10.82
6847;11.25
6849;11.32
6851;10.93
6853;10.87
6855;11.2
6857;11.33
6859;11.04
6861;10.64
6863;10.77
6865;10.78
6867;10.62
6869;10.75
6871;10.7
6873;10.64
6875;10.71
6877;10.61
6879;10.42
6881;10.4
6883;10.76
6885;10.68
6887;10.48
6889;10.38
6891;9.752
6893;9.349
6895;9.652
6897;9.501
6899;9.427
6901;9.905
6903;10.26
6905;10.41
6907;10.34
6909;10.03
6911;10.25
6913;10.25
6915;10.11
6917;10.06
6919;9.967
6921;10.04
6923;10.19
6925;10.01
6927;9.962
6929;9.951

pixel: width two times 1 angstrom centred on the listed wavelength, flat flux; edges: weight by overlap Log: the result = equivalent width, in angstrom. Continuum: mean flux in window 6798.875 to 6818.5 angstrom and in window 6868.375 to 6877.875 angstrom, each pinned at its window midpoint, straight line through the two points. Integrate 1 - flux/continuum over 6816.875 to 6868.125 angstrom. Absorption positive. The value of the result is -1.99 angstrom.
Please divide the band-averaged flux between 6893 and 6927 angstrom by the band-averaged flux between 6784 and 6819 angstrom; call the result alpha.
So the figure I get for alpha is 1.00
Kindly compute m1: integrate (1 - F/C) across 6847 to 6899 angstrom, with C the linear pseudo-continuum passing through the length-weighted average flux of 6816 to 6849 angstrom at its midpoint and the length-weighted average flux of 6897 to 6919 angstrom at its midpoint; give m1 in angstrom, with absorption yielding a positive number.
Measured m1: -1.0 angstrom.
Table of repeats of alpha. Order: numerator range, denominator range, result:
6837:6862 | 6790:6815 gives 1.10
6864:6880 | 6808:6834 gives 1.02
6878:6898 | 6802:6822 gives 1.01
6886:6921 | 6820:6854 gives 0.93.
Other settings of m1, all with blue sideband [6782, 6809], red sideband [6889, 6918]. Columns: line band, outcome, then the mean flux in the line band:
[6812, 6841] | -1.8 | 10.6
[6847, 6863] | -1.7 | 11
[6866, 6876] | -0.7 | 10.7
